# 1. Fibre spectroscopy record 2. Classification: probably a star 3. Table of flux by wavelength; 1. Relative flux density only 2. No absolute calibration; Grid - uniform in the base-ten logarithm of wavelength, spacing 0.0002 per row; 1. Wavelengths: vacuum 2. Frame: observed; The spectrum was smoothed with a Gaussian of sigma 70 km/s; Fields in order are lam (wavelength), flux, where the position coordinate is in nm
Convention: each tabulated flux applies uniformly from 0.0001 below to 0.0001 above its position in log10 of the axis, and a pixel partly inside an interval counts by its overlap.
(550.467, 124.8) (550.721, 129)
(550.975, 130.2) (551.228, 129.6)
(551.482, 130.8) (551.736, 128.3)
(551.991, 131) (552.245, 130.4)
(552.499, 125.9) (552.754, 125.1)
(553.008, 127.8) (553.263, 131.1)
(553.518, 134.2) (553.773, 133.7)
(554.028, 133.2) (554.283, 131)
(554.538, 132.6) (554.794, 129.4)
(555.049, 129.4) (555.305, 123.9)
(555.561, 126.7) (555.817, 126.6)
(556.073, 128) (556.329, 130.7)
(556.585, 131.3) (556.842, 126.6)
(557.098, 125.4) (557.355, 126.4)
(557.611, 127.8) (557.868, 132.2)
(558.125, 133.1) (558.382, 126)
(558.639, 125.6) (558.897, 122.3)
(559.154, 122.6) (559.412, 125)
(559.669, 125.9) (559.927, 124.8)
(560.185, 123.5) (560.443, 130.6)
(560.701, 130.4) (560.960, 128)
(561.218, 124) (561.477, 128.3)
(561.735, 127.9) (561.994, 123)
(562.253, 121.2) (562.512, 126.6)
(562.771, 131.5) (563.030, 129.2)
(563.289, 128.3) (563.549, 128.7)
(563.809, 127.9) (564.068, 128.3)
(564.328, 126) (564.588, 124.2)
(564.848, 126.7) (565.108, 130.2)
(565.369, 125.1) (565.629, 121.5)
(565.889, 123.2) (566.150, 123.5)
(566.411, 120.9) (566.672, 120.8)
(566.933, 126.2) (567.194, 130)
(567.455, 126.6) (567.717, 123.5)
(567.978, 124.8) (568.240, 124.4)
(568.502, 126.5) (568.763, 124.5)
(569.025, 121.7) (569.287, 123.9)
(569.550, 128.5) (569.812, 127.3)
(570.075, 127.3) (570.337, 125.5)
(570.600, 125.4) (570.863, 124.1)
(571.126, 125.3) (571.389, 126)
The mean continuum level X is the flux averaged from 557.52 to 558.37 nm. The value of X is 130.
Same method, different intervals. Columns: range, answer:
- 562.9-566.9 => 126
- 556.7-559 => 127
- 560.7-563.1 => 127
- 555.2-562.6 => 127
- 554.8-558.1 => 128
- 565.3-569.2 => 124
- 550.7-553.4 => 129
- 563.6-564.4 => 128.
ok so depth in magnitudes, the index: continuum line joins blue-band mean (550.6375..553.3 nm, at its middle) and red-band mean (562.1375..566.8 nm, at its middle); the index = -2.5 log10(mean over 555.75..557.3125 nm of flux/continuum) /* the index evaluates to 0.00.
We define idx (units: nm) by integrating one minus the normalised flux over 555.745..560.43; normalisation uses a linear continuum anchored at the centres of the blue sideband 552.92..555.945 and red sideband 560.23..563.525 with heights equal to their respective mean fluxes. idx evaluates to 0.06 nm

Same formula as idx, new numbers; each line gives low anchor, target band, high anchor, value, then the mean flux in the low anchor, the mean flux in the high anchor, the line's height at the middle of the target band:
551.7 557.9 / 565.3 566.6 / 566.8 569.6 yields 0.03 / 129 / 125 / 126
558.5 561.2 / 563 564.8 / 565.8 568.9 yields -0.03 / 126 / 125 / 125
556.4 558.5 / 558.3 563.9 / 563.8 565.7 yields 0.05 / 129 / 126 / 128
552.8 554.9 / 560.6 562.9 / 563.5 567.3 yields 0.01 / 131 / 125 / 127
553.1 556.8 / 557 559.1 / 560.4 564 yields 0.03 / 130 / 127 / 129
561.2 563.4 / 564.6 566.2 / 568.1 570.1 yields 0.01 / 127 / 125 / 126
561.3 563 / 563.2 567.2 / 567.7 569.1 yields 0.00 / 127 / 124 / 126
